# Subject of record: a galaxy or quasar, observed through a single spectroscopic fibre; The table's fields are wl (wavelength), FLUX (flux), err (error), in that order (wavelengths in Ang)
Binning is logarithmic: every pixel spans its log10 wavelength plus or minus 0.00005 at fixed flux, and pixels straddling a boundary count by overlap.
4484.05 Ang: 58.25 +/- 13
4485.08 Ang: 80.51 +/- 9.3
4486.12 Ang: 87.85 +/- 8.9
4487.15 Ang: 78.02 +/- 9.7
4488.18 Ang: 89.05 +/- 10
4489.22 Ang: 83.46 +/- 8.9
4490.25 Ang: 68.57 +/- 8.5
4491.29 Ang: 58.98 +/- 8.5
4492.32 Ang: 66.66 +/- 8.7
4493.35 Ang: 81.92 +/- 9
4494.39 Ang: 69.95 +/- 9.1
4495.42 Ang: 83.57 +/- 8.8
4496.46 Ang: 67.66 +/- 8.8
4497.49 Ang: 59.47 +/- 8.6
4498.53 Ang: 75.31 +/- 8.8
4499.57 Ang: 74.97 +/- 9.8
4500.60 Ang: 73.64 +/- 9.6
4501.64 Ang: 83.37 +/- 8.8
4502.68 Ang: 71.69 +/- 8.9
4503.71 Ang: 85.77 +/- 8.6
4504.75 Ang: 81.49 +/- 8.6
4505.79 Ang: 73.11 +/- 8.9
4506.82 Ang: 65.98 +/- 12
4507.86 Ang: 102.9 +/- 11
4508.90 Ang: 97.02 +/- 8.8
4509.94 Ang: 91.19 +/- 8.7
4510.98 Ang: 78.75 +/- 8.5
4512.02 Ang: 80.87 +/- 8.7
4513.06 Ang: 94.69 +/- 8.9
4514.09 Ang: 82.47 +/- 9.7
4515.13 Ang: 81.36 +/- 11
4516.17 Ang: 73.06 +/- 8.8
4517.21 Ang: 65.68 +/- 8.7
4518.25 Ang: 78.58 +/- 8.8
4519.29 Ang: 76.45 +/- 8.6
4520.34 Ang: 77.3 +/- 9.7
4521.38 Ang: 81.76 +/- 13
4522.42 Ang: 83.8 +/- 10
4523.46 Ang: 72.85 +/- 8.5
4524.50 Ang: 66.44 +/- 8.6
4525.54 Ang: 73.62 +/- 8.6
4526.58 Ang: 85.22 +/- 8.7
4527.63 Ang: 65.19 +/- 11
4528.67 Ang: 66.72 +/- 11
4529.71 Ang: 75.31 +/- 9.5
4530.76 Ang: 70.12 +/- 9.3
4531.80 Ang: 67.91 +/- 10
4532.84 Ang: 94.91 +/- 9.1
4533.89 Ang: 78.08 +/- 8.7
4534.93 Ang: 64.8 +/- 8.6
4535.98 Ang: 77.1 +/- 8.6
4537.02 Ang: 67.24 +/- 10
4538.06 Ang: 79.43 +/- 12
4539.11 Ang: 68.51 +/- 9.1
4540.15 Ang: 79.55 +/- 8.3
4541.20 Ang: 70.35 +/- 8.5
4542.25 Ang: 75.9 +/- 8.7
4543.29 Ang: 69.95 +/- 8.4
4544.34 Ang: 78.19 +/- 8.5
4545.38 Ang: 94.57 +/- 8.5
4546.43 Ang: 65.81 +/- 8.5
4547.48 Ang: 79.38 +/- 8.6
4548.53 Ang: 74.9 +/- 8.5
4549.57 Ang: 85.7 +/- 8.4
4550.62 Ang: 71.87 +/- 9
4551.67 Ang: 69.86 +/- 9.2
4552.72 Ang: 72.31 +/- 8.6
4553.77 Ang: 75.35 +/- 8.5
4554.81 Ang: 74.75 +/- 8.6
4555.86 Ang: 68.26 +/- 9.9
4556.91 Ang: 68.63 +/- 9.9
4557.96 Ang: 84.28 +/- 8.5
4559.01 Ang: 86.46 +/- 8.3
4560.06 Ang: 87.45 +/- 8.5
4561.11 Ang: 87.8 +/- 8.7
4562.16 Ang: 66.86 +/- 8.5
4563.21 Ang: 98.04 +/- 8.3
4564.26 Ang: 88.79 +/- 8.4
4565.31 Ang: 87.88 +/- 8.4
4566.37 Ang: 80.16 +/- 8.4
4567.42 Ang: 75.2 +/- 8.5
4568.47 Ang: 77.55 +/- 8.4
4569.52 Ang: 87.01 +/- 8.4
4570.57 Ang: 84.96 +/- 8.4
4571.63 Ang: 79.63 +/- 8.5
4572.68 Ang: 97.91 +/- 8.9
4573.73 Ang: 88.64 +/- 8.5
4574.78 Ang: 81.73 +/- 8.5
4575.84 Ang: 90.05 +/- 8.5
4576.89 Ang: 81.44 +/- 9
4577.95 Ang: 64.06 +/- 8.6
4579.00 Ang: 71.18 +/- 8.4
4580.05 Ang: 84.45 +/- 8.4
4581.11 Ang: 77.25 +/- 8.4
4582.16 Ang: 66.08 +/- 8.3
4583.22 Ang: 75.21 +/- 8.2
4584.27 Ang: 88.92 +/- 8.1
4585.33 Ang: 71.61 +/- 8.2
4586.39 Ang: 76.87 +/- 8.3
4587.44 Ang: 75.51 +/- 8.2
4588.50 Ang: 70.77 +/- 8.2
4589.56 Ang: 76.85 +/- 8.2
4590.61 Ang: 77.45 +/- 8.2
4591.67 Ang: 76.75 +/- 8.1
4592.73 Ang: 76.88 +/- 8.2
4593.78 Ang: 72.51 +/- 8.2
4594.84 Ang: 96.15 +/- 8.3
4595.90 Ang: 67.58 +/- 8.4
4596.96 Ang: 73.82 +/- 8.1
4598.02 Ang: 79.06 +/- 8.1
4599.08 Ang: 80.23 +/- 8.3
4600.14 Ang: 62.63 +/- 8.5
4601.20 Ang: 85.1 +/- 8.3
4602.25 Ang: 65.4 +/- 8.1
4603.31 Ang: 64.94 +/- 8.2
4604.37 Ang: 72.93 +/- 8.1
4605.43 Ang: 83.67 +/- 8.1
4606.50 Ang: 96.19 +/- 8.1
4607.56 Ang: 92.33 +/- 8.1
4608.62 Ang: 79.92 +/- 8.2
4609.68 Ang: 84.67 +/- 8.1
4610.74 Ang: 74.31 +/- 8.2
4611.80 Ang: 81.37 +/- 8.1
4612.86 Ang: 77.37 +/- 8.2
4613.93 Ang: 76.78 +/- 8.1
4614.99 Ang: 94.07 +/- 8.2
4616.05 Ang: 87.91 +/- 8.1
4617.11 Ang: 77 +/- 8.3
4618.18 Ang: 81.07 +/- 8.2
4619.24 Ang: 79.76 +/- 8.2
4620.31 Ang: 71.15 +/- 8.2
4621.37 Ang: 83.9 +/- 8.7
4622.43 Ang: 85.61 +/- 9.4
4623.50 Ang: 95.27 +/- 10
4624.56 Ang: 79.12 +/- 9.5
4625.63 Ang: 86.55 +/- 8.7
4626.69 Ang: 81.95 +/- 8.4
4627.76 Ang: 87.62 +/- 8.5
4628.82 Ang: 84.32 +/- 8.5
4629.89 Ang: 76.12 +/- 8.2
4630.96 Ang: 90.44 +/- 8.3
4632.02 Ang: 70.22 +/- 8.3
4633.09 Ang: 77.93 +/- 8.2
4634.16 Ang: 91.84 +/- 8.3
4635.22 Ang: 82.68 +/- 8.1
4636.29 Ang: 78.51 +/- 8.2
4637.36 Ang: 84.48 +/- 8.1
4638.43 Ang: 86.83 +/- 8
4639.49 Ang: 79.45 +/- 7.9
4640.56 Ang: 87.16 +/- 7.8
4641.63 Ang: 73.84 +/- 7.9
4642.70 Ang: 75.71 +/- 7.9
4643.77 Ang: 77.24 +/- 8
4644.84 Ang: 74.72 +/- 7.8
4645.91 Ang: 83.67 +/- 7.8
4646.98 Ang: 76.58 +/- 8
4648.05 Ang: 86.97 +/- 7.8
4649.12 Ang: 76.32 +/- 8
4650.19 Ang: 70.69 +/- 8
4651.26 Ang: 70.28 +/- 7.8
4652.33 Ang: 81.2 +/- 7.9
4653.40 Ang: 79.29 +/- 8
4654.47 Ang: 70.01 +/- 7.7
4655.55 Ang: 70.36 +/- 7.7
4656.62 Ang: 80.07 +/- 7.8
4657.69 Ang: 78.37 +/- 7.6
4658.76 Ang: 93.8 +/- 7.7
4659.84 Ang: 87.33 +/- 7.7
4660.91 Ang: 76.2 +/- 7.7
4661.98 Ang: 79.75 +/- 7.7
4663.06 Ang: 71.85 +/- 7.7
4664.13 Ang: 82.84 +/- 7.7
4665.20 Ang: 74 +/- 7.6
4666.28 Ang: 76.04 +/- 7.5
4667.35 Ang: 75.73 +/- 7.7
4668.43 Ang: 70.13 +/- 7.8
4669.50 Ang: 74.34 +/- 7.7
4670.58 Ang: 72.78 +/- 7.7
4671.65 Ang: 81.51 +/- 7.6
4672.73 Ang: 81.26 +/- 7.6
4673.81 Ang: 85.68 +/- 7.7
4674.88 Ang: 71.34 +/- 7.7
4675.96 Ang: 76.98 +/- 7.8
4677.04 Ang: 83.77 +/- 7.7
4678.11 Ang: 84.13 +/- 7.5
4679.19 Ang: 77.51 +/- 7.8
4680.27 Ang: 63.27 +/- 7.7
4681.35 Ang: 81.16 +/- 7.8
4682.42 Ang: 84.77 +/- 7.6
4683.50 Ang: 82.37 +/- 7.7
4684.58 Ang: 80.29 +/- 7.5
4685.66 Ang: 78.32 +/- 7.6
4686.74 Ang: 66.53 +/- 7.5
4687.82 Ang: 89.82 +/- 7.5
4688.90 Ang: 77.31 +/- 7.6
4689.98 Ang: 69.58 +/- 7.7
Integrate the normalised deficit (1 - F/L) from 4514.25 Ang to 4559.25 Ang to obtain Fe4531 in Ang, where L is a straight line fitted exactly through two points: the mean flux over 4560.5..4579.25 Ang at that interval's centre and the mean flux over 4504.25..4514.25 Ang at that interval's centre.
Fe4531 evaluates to 4.7 Ang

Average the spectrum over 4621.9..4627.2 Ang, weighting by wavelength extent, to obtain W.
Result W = 85.7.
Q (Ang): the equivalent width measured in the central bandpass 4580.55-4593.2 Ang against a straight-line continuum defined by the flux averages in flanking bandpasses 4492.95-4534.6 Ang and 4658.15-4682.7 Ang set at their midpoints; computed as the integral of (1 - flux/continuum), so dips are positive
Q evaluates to 0.4 Ang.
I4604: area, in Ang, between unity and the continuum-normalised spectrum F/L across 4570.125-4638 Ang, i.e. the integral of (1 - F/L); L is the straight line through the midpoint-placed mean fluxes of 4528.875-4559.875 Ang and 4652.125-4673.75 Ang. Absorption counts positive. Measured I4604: -3.0 Ang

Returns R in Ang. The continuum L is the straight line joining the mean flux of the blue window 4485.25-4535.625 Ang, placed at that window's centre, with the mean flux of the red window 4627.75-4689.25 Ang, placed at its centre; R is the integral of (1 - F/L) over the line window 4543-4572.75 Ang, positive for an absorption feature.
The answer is -0.8 Ang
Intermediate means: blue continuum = 77.2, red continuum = 79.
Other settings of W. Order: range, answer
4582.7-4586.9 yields 78.1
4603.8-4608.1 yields 85.9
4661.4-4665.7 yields 77.2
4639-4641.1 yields 83.3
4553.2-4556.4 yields 72.9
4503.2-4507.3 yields 76.7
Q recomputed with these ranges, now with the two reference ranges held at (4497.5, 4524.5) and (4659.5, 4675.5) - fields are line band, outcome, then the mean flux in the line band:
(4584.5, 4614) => 0.2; 77.6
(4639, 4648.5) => -0.2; 79.4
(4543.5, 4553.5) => 0.3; 76.6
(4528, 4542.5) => 1.0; 73.9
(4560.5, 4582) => -1.0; 82.3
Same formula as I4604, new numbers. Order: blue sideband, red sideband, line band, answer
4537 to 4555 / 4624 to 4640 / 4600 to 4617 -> 0.1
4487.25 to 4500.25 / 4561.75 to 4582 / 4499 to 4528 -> -1.4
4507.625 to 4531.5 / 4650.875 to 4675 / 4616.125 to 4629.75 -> -0.8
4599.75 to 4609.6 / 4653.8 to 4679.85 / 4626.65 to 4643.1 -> -0.7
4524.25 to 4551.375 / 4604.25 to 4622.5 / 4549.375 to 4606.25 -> 0.3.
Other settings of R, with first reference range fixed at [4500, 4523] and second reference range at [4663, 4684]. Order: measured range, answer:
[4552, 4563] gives 0.3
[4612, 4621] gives -0.2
